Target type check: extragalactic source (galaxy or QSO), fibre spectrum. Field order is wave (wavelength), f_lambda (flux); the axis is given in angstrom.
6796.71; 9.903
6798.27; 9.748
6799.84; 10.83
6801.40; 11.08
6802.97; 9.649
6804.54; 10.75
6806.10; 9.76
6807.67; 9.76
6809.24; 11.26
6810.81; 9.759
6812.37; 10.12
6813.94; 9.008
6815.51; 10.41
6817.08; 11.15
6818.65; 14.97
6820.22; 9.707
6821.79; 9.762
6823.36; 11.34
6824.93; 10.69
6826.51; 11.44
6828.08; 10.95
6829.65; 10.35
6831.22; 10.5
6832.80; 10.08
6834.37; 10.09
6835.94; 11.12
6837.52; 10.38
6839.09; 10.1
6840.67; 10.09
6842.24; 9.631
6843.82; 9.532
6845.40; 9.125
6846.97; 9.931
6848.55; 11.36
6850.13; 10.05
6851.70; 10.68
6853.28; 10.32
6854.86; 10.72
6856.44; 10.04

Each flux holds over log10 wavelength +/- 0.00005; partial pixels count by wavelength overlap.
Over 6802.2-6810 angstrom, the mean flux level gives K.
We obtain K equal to 10.2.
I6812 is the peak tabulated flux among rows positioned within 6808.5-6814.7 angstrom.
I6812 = 11.26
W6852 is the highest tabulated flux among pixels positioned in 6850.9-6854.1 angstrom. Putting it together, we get 10.68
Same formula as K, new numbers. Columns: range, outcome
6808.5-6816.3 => 10.1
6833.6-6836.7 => 10.6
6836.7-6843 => 10.1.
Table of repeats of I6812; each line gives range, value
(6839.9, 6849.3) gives 11.36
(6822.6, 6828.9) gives 11.44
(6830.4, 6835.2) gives 10.5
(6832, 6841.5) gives 11.12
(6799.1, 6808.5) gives 11.08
